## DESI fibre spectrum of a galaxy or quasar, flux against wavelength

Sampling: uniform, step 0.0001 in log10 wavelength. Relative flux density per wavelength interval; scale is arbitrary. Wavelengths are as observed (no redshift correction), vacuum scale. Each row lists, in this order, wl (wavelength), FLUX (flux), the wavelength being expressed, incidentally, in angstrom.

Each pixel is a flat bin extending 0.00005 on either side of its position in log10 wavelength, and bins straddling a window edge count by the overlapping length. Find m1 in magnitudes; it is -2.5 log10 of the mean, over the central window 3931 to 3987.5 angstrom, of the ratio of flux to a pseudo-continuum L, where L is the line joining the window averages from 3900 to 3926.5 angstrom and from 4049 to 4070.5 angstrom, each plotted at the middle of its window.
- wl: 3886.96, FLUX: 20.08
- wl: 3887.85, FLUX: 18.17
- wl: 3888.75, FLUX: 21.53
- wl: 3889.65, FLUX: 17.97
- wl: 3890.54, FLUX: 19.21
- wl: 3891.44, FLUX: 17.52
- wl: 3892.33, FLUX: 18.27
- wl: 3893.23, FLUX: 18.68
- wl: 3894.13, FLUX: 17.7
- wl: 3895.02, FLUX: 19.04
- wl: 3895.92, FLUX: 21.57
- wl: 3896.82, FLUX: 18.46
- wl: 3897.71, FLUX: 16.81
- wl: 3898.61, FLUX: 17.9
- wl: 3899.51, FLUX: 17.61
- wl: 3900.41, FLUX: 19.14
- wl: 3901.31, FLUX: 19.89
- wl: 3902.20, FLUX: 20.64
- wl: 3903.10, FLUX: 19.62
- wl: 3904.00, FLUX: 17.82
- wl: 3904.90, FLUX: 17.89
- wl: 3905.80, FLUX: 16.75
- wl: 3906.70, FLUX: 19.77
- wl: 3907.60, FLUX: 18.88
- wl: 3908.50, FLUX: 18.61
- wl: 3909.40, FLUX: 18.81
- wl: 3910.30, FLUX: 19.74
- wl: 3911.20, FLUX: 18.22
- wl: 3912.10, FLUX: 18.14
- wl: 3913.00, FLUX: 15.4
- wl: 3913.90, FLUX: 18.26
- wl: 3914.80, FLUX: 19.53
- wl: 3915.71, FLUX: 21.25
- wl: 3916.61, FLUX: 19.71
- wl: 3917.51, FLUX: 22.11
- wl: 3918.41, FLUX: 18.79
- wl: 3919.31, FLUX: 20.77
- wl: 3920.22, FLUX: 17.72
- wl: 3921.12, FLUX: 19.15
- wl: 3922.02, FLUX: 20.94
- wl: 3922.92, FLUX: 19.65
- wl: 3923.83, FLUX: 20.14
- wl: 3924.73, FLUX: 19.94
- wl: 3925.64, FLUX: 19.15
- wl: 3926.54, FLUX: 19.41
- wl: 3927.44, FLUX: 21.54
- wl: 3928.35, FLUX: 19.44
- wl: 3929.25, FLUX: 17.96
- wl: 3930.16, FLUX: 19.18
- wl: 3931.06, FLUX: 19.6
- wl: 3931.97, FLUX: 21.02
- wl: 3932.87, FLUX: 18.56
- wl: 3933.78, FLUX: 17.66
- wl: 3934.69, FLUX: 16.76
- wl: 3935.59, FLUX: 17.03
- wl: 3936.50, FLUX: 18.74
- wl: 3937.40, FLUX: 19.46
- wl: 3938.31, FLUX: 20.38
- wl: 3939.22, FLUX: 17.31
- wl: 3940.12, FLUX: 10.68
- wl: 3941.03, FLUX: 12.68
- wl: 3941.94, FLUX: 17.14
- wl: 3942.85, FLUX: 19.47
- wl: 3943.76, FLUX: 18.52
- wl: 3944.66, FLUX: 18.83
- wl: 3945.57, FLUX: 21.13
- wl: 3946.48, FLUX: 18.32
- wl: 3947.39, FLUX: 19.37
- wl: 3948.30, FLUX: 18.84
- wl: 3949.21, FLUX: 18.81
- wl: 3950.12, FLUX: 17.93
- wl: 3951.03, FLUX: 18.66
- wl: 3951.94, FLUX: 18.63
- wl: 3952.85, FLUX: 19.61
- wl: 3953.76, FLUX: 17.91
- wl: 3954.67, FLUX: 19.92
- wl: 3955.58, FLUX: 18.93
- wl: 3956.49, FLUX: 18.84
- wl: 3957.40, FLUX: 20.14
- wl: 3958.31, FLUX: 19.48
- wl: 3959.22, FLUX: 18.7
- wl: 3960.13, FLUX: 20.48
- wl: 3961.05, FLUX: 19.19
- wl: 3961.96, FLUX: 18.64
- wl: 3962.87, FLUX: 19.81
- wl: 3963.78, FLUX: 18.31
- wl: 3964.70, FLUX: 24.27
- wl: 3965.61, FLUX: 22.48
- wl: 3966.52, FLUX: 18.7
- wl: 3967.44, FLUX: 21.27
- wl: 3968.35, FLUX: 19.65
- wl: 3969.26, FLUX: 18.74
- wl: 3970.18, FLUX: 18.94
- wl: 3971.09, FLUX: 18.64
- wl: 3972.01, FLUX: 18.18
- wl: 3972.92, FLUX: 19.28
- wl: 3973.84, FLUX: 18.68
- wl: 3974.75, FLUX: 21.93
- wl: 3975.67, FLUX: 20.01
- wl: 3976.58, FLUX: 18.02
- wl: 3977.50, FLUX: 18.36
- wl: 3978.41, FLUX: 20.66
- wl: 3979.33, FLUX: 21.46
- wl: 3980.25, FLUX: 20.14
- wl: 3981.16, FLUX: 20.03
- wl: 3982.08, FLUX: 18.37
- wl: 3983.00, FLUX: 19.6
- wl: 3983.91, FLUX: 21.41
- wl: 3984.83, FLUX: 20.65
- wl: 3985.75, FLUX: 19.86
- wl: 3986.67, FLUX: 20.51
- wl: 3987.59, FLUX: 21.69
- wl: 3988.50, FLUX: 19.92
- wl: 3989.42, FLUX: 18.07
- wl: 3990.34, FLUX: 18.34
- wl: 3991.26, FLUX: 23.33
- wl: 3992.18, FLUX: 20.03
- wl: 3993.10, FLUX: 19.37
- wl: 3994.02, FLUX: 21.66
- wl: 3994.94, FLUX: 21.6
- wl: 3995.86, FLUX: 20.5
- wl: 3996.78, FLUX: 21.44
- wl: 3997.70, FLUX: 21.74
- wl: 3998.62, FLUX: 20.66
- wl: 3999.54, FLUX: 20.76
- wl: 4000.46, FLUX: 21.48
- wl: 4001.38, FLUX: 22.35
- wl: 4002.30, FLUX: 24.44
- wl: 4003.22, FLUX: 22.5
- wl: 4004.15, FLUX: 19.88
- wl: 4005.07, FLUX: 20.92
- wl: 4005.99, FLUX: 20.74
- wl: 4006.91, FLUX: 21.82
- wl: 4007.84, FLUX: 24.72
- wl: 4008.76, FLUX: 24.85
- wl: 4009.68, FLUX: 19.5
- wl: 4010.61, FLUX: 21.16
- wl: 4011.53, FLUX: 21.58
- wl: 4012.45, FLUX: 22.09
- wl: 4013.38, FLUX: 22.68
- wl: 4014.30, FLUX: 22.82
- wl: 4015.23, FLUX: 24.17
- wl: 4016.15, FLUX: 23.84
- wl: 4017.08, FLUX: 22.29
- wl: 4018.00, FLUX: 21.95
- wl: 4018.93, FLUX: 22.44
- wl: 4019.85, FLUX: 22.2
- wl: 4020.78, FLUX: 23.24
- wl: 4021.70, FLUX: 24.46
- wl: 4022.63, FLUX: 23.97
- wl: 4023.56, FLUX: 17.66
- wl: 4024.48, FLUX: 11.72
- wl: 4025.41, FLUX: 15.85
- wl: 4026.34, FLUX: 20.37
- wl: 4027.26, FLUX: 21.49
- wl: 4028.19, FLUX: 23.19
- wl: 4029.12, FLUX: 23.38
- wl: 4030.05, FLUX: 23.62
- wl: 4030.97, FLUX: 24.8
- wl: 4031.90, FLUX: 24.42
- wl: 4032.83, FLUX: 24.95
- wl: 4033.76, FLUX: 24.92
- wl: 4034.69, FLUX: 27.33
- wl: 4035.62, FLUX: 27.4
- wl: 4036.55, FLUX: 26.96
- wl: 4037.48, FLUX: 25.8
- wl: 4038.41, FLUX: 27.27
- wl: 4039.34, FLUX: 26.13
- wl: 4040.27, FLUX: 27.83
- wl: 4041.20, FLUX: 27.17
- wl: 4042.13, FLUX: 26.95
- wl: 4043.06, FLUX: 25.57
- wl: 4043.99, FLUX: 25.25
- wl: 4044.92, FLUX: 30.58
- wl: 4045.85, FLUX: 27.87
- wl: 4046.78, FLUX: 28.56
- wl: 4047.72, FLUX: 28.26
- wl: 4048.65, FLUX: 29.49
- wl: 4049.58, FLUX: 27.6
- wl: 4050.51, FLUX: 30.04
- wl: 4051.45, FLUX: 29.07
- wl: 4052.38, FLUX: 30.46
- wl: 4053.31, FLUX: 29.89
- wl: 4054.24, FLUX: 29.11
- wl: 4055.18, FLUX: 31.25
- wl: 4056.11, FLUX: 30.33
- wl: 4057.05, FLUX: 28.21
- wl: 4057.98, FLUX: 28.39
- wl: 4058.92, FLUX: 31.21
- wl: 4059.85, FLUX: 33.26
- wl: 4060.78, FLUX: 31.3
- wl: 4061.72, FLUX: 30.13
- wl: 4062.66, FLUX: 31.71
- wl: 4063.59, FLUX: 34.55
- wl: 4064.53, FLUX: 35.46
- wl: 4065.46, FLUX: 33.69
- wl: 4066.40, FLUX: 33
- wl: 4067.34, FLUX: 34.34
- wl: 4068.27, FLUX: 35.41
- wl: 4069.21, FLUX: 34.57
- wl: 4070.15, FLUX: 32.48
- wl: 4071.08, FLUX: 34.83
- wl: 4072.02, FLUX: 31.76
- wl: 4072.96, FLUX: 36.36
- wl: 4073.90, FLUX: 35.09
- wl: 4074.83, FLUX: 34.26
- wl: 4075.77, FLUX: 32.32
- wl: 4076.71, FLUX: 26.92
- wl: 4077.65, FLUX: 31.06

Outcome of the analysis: 0.20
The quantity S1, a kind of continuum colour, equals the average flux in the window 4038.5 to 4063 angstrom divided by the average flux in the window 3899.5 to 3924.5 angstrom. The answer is 1.5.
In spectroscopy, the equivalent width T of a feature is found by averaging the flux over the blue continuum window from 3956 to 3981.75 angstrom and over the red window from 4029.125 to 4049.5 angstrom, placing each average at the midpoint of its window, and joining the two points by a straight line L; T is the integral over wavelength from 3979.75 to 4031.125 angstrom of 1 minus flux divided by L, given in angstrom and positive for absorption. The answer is 4.38 angstrom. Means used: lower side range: 19.7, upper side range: 26.7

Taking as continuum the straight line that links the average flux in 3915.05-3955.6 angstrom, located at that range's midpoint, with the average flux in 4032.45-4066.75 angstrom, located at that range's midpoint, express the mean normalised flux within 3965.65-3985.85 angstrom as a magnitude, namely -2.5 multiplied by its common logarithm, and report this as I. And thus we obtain 0.14 mag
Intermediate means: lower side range 18.9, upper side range 29.1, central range 19.7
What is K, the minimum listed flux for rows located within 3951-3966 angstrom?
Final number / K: 17.91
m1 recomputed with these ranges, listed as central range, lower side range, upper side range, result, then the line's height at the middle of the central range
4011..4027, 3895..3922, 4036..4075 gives 0.28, 27.6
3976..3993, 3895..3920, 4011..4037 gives 0.07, 21.4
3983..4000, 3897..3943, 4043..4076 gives 0.22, 25.2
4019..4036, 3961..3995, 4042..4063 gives 0.17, 26.2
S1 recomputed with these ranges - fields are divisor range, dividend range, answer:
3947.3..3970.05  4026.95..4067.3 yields 1.46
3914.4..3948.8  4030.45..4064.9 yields 1.52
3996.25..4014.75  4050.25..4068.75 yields 1.44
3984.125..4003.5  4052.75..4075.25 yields 1.55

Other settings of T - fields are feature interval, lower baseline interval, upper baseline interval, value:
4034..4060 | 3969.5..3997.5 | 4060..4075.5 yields 1.7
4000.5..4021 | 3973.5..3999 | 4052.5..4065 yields 1.4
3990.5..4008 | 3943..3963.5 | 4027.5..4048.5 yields 1.2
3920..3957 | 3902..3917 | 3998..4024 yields 1.9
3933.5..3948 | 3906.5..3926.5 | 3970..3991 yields 1.3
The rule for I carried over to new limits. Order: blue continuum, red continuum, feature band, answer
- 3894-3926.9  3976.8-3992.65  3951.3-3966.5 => 0.004 mag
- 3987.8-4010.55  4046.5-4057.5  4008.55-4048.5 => 0.080 mag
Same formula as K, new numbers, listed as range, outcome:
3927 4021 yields 10.68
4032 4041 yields 24.92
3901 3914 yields 15.4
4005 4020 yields 19.5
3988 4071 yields 11.72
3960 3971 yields 18.31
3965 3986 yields 18.02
